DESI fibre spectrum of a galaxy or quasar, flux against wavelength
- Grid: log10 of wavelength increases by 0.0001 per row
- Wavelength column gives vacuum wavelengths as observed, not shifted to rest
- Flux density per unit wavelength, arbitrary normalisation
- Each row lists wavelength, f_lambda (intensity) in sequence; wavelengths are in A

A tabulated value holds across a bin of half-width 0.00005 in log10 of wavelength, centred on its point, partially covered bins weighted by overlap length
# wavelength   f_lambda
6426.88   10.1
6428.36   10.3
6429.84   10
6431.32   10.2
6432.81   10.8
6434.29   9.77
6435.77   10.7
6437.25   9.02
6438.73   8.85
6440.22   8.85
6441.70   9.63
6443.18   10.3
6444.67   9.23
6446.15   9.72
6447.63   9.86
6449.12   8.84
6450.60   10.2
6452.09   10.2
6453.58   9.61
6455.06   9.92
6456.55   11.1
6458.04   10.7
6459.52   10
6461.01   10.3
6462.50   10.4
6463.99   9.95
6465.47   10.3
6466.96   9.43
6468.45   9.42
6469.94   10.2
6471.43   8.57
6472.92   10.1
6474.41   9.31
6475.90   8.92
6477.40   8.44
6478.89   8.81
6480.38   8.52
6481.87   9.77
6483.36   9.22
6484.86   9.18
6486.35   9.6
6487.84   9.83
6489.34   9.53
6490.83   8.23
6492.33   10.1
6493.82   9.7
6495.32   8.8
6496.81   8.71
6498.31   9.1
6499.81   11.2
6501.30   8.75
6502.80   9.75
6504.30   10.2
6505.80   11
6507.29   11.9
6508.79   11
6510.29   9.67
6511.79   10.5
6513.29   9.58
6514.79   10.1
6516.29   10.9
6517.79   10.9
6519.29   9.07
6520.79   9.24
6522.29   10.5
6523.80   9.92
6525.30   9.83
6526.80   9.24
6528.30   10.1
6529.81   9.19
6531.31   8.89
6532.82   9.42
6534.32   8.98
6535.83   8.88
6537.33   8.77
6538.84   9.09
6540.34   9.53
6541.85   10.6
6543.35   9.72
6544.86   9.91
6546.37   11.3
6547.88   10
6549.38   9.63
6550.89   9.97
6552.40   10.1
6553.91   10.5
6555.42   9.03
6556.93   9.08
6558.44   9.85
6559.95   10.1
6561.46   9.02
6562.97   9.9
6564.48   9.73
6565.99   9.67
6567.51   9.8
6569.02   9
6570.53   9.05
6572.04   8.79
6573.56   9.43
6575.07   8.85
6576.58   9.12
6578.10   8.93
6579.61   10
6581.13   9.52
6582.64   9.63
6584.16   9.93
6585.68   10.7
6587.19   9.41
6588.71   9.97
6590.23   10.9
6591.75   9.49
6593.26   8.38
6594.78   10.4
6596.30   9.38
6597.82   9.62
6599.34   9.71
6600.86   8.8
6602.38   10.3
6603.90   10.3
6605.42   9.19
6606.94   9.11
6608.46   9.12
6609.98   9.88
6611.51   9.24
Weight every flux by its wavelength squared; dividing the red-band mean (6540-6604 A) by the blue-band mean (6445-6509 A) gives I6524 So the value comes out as 1.0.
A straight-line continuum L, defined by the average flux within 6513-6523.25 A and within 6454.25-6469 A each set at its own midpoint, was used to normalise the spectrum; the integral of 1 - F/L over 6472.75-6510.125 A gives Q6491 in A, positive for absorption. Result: 1.9 A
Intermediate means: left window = 10.2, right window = 10.1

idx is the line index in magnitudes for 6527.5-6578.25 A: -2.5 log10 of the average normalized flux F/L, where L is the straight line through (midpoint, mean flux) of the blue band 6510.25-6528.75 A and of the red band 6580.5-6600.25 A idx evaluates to 0.04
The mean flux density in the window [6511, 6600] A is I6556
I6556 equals 9.67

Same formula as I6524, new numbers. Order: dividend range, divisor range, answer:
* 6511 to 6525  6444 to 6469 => 1.03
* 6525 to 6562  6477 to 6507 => 1.03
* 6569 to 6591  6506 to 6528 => 0.96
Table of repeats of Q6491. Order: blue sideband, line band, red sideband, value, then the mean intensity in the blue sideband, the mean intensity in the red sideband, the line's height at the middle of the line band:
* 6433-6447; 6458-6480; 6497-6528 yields 0.5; 9.62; 10.1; 9.81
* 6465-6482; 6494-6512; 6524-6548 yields -1.1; 9.28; 9.59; 9.43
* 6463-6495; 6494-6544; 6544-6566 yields -0.8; 9.39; 9.86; 9.63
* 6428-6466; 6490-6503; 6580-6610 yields 0.7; 9.95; 9.69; 9.86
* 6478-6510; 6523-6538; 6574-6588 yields 0.5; 9.66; 9.57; 9.62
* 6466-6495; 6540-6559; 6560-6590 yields -1.0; 9.31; 9.54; 9.47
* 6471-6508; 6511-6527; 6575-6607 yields -0.8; 9.5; 9.65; 9.54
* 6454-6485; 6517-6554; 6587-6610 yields -0.3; 9.65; 9.62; 9.64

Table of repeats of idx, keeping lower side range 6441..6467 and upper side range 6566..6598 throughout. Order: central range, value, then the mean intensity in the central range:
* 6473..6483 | 0.10 mag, 9.05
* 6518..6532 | 0.02 mag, 9.61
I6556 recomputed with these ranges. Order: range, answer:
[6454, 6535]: 9.74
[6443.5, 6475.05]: 9.88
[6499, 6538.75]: 9.89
